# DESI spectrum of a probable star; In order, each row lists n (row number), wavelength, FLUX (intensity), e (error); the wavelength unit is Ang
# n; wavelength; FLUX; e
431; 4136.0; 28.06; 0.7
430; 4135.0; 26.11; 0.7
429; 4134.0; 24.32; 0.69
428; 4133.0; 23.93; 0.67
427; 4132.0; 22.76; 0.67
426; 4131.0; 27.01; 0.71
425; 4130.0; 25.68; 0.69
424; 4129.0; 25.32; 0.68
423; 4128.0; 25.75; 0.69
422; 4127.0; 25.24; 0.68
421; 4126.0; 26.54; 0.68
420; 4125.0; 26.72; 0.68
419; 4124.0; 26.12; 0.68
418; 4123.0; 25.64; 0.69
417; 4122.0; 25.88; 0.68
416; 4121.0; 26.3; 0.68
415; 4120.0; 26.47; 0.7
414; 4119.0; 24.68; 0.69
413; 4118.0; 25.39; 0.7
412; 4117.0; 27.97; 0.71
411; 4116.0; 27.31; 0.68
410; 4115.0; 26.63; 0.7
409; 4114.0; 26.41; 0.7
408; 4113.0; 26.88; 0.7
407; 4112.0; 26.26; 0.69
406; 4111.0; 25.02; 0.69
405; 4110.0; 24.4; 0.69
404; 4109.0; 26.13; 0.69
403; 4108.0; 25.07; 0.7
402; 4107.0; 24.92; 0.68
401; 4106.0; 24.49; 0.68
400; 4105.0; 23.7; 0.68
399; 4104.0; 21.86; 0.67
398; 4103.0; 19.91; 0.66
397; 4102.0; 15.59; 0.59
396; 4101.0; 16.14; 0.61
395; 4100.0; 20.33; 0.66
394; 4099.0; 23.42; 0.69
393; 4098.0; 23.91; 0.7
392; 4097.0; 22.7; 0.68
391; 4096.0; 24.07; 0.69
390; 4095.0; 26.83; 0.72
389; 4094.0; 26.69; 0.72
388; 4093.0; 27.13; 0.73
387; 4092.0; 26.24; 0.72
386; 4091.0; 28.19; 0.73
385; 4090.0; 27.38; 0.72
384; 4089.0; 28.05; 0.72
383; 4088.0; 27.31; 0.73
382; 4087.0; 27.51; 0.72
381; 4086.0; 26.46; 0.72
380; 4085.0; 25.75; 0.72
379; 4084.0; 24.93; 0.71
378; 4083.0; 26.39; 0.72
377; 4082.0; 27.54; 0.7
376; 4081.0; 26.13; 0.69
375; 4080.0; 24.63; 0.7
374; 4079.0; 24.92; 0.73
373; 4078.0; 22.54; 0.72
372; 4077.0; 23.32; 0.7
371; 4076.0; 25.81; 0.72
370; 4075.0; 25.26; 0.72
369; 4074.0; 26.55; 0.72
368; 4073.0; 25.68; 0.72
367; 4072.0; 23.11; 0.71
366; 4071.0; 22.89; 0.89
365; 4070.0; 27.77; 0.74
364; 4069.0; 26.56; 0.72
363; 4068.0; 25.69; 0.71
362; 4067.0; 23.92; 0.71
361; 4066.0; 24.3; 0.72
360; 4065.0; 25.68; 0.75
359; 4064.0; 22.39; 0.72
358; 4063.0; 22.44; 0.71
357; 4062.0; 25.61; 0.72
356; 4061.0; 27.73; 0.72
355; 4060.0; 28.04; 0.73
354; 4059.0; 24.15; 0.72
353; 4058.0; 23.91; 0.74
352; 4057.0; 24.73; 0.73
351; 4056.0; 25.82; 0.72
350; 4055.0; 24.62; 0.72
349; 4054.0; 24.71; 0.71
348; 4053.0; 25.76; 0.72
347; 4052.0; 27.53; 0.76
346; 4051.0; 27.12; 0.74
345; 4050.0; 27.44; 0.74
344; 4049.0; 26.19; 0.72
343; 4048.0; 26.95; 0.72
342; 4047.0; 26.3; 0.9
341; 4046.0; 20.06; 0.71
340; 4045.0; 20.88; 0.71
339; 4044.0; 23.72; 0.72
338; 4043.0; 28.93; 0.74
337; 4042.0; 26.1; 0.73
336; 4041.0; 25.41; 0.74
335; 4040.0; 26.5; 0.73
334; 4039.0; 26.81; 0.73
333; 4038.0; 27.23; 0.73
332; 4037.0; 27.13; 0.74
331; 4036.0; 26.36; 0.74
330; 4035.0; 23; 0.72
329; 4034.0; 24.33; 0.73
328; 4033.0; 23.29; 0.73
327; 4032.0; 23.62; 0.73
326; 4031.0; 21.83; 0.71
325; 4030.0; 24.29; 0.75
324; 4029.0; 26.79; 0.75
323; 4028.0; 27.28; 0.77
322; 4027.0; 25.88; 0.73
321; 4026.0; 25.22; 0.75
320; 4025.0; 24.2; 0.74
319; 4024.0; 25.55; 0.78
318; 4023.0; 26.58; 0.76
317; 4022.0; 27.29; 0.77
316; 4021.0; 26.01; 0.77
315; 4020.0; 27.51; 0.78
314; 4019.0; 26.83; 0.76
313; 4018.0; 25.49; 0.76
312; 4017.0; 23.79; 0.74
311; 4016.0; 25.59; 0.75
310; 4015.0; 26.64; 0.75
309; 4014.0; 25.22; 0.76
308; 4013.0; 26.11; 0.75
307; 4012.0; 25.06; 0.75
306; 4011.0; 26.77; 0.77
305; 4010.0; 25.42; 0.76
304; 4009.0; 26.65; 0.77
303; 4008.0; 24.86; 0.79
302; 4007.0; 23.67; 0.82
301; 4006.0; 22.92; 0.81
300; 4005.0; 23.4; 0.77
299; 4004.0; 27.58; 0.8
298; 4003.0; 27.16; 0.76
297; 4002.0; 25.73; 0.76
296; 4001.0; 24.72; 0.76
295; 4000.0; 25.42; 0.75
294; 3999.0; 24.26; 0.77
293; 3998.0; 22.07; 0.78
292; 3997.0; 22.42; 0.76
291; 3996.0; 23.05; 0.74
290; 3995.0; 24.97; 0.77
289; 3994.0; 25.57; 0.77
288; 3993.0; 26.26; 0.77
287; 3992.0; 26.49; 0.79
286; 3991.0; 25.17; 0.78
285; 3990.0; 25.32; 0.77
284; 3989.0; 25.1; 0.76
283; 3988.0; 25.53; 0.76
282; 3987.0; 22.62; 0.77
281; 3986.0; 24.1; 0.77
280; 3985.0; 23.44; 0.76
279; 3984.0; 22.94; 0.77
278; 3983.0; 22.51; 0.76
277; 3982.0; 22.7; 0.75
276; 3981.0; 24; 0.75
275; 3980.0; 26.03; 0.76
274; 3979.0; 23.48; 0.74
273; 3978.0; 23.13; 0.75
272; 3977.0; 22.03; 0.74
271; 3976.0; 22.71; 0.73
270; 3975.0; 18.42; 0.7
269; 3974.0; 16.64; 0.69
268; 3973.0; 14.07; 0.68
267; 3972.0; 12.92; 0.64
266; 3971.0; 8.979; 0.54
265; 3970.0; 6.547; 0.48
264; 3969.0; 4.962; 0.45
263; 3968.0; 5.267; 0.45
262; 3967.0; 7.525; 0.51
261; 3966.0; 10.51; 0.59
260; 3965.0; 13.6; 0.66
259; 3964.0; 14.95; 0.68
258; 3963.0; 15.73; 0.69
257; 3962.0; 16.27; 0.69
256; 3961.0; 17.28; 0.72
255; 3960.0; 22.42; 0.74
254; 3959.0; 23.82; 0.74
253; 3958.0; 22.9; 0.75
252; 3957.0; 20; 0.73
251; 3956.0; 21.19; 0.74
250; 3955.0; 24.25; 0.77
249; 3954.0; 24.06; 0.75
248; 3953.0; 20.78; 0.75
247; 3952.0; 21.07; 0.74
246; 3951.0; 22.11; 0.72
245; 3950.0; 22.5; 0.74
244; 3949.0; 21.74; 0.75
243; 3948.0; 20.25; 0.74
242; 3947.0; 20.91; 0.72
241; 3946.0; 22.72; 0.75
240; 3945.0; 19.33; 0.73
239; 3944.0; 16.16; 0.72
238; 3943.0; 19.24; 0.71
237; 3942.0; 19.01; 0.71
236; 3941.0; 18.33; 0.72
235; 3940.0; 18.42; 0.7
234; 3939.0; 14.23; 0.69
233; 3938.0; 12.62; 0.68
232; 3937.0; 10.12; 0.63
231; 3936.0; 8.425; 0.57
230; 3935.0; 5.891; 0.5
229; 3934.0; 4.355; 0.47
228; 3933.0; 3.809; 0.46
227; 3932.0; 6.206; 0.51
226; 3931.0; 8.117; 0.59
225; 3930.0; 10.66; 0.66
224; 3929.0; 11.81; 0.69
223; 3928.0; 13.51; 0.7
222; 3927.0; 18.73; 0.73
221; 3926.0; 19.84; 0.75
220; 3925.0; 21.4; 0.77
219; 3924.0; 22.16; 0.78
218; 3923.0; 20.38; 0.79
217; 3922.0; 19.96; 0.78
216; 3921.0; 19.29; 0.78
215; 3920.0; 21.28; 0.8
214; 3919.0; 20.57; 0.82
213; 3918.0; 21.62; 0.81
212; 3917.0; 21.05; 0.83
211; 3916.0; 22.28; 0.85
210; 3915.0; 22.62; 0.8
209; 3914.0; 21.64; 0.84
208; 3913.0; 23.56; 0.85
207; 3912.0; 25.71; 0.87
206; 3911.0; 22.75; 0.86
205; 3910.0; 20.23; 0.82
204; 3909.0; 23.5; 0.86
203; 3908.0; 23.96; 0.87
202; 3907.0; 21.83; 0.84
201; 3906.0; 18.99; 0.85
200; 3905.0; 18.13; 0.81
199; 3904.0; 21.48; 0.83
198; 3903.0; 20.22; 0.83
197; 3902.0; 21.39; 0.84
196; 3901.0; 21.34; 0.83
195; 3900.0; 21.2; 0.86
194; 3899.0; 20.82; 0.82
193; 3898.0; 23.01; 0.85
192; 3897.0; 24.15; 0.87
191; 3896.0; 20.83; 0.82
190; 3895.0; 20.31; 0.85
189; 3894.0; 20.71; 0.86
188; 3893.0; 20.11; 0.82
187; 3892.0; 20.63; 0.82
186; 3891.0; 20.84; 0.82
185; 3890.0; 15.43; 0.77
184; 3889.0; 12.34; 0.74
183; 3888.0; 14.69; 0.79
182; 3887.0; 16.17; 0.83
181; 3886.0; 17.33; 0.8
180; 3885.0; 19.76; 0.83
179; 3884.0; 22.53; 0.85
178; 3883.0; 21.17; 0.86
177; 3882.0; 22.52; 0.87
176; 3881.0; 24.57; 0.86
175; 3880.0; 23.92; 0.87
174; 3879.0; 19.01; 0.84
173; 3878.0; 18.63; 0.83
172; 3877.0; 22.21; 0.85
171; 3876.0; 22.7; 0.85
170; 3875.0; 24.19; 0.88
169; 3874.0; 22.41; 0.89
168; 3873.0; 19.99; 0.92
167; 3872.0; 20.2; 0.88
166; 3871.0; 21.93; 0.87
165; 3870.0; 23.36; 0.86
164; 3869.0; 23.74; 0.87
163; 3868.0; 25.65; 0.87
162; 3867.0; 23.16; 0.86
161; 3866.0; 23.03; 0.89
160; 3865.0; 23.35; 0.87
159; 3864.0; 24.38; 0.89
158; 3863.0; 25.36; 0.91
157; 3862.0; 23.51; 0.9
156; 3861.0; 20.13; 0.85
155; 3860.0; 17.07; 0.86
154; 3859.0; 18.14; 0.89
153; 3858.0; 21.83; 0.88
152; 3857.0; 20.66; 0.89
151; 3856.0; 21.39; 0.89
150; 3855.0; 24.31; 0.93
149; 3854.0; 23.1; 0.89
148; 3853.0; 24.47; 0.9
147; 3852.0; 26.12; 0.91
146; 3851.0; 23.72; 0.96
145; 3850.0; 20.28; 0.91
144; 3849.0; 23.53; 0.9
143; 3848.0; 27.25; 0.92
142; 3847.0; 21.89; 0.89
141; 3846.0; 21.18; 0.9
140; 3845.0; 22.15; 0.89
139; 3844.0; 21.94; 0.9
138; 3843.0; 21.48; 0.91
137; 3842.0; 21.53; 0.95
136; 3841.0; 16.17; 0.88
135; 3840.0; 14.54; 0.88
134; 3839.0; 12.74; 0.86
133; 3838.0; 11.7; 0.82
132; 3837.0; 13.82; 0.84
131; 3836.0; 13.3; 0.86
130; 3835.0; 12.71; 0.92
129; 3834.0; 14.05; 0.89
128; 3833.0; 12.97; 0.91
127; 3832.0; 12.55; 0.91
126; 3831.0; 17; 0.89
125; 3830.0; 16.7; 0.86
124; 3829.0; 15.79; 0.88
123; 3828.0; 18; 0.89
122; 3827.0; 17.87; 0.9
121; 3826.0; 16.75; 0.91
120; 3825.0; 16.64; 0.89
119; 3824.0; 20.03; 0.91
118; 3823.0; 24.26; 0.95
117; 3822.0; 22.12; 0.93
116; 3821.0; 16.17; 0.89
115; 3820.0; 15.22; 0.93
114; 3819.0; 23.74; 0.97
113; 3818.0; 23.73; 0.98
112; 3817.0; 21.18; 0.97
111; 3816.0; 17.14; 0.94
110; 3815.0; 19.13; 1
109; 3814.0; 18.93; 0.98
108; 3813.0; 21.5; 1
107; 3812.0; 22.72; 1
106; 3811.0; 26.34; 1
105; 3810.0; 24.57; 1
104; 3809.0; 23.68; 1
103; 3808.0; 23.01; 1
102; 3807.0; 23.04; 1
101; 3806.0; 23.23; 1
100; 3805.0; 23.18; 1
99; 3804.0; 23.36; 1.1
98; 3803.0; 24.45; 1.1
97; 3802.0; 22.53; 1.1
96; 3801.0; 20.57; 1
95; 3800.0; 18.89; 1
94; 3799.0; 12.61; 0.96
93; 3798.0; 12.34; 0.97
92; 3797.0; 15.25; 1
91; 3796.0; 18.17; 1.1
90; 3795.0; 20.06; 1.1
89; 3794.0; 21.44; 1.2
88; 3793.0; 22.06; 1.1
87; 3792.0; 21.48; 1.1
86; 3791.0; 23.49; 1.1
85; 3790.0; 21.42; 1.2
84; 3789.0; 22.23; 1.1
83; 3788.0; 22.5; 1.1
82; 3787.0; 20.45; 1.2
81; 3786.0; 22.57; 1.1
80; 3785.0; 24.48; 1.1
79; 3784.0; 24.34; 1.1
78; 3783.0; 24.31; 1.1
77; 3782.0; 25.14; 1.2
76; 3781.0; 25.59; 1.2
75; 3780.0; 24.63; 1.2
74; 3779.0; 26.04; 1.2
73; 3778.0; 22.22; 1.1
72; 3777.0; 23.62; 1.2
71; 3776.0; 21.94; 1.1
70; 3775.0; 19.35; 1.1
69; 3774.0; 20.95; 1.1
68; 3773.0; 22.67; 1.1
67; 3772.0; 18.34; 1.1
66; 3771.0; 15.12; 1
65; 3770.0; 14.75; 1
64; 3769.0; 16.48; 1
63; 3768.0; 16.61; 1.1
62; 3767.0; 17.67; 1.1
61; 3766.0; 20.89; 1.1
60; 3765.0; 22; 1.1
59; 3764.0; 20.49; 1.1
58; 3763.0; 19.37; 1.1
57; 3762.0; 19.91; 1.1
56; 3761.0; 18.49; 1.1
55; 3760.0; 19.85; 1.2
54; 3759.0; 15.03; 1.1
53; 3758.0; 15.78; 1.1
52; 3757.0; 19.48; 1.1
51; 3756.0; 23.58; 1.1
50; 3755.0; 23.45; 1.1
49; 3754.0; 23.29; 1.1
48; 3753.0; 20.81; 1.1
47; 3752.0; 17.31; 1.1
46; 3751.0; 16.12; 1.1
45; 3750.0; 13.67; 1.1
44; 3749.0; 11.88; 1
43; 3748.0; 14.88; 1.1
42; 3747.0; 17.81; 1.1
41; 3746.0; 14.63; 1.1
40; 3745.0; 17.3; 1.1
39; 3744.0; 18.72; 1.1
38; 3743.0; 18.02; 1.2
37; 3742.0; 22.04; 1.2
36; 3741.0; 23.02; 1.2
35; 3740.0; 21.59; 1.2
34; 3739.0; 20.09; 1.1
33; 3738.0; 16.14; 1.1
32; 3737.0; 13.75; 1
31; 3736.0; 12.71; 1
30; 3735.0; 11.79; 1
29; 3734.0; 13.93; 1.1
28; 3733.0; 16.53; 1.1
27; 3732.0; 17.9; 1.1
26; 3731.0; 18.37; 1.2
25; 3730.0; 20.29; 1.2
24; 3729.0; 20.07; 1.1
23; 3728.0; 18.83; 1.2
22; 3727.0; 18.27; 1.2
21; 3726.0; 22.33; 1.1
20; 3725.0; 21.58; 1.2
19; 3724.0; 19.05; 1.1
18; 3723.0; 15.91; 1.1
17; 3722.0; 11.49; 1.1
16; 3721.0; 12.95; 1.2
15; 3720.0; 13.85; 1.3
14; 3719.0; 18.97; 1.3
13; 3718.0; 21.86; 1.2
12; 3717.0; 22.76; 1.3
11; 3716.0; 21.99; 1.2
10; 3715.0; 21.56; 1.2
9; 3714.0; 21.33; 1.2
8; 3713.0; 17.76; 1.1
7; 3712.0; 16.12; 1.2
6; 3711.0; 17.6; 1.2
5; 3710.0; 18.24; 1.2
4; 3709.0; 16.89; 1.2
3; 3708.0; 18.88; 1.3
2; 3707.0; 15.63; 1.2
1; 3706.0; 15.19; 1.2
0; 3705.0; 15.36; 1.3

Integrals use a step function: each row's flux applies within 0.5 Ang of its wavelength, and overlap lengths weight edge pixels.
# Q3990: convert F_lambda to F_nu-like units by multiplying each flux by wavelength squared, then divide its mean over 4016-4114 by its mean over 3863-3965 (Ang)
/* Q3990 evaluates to 1.39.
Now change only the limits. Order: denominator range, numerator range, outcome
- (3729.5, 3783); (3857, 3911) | 1.19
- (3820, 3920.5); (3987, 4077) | 1.34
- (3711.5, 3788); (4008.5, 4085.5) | 1.54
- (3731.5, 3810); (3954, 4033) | 1.26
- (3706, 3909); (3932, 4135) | 1.31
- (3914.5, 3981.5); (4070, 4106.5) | 1.54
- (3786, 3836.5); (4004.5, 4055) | 1.45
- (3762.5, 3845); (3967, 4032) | 1.29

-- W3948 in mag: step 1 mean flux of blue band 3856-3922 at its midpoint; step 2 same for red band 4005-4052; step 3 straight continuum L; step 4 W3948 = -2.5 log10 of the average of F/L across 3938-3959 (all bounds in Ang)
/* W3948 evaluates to 0.14 mag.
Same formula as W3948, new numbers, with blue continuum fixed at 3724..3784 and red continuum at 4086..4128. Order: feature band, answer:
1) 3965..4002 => 0.14 mag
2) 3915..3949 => 0.33 mag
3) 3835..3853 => 0.06 mag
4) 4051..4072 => -0.04 mag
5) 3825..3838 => 0.33 mag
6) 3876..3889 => 0.07 mag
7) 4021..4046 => -0.06 mag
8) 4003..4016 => -0.09 mag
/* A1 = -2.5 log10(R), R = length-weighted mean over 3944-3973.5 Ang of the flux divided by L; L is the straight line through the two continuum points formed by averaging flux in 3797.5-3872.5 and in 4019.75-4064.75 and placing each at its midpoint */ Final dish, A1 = 0.33 mag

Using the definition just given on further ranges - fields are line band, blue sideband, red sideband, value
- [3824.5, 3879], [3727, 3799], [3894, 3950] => -0.07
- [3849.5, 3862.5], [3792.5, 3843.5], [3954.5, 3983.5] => -0.18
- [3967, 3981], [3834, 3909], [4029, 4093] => 0.42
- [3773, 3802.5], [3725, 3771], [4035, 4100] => -0.13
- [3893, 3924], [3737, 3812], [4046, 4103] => 0.05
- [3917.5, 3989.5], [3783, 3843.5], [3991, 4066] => 0.30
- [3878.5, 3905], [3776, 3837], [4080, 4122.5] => 0.08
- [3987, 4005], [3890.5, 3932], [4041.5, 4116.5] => -0.11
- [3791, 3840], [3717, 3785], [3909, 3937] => -0.04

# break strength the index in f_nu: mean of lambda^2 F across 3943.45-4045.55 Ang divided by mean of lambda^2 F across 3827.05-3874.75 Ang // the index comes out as 1.21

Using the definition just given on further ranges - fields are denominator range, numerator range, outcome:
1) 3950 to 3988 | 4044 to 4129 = 1.43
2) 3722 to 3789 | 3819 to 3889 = 1.09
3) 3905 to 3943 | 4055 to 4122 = 1.57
